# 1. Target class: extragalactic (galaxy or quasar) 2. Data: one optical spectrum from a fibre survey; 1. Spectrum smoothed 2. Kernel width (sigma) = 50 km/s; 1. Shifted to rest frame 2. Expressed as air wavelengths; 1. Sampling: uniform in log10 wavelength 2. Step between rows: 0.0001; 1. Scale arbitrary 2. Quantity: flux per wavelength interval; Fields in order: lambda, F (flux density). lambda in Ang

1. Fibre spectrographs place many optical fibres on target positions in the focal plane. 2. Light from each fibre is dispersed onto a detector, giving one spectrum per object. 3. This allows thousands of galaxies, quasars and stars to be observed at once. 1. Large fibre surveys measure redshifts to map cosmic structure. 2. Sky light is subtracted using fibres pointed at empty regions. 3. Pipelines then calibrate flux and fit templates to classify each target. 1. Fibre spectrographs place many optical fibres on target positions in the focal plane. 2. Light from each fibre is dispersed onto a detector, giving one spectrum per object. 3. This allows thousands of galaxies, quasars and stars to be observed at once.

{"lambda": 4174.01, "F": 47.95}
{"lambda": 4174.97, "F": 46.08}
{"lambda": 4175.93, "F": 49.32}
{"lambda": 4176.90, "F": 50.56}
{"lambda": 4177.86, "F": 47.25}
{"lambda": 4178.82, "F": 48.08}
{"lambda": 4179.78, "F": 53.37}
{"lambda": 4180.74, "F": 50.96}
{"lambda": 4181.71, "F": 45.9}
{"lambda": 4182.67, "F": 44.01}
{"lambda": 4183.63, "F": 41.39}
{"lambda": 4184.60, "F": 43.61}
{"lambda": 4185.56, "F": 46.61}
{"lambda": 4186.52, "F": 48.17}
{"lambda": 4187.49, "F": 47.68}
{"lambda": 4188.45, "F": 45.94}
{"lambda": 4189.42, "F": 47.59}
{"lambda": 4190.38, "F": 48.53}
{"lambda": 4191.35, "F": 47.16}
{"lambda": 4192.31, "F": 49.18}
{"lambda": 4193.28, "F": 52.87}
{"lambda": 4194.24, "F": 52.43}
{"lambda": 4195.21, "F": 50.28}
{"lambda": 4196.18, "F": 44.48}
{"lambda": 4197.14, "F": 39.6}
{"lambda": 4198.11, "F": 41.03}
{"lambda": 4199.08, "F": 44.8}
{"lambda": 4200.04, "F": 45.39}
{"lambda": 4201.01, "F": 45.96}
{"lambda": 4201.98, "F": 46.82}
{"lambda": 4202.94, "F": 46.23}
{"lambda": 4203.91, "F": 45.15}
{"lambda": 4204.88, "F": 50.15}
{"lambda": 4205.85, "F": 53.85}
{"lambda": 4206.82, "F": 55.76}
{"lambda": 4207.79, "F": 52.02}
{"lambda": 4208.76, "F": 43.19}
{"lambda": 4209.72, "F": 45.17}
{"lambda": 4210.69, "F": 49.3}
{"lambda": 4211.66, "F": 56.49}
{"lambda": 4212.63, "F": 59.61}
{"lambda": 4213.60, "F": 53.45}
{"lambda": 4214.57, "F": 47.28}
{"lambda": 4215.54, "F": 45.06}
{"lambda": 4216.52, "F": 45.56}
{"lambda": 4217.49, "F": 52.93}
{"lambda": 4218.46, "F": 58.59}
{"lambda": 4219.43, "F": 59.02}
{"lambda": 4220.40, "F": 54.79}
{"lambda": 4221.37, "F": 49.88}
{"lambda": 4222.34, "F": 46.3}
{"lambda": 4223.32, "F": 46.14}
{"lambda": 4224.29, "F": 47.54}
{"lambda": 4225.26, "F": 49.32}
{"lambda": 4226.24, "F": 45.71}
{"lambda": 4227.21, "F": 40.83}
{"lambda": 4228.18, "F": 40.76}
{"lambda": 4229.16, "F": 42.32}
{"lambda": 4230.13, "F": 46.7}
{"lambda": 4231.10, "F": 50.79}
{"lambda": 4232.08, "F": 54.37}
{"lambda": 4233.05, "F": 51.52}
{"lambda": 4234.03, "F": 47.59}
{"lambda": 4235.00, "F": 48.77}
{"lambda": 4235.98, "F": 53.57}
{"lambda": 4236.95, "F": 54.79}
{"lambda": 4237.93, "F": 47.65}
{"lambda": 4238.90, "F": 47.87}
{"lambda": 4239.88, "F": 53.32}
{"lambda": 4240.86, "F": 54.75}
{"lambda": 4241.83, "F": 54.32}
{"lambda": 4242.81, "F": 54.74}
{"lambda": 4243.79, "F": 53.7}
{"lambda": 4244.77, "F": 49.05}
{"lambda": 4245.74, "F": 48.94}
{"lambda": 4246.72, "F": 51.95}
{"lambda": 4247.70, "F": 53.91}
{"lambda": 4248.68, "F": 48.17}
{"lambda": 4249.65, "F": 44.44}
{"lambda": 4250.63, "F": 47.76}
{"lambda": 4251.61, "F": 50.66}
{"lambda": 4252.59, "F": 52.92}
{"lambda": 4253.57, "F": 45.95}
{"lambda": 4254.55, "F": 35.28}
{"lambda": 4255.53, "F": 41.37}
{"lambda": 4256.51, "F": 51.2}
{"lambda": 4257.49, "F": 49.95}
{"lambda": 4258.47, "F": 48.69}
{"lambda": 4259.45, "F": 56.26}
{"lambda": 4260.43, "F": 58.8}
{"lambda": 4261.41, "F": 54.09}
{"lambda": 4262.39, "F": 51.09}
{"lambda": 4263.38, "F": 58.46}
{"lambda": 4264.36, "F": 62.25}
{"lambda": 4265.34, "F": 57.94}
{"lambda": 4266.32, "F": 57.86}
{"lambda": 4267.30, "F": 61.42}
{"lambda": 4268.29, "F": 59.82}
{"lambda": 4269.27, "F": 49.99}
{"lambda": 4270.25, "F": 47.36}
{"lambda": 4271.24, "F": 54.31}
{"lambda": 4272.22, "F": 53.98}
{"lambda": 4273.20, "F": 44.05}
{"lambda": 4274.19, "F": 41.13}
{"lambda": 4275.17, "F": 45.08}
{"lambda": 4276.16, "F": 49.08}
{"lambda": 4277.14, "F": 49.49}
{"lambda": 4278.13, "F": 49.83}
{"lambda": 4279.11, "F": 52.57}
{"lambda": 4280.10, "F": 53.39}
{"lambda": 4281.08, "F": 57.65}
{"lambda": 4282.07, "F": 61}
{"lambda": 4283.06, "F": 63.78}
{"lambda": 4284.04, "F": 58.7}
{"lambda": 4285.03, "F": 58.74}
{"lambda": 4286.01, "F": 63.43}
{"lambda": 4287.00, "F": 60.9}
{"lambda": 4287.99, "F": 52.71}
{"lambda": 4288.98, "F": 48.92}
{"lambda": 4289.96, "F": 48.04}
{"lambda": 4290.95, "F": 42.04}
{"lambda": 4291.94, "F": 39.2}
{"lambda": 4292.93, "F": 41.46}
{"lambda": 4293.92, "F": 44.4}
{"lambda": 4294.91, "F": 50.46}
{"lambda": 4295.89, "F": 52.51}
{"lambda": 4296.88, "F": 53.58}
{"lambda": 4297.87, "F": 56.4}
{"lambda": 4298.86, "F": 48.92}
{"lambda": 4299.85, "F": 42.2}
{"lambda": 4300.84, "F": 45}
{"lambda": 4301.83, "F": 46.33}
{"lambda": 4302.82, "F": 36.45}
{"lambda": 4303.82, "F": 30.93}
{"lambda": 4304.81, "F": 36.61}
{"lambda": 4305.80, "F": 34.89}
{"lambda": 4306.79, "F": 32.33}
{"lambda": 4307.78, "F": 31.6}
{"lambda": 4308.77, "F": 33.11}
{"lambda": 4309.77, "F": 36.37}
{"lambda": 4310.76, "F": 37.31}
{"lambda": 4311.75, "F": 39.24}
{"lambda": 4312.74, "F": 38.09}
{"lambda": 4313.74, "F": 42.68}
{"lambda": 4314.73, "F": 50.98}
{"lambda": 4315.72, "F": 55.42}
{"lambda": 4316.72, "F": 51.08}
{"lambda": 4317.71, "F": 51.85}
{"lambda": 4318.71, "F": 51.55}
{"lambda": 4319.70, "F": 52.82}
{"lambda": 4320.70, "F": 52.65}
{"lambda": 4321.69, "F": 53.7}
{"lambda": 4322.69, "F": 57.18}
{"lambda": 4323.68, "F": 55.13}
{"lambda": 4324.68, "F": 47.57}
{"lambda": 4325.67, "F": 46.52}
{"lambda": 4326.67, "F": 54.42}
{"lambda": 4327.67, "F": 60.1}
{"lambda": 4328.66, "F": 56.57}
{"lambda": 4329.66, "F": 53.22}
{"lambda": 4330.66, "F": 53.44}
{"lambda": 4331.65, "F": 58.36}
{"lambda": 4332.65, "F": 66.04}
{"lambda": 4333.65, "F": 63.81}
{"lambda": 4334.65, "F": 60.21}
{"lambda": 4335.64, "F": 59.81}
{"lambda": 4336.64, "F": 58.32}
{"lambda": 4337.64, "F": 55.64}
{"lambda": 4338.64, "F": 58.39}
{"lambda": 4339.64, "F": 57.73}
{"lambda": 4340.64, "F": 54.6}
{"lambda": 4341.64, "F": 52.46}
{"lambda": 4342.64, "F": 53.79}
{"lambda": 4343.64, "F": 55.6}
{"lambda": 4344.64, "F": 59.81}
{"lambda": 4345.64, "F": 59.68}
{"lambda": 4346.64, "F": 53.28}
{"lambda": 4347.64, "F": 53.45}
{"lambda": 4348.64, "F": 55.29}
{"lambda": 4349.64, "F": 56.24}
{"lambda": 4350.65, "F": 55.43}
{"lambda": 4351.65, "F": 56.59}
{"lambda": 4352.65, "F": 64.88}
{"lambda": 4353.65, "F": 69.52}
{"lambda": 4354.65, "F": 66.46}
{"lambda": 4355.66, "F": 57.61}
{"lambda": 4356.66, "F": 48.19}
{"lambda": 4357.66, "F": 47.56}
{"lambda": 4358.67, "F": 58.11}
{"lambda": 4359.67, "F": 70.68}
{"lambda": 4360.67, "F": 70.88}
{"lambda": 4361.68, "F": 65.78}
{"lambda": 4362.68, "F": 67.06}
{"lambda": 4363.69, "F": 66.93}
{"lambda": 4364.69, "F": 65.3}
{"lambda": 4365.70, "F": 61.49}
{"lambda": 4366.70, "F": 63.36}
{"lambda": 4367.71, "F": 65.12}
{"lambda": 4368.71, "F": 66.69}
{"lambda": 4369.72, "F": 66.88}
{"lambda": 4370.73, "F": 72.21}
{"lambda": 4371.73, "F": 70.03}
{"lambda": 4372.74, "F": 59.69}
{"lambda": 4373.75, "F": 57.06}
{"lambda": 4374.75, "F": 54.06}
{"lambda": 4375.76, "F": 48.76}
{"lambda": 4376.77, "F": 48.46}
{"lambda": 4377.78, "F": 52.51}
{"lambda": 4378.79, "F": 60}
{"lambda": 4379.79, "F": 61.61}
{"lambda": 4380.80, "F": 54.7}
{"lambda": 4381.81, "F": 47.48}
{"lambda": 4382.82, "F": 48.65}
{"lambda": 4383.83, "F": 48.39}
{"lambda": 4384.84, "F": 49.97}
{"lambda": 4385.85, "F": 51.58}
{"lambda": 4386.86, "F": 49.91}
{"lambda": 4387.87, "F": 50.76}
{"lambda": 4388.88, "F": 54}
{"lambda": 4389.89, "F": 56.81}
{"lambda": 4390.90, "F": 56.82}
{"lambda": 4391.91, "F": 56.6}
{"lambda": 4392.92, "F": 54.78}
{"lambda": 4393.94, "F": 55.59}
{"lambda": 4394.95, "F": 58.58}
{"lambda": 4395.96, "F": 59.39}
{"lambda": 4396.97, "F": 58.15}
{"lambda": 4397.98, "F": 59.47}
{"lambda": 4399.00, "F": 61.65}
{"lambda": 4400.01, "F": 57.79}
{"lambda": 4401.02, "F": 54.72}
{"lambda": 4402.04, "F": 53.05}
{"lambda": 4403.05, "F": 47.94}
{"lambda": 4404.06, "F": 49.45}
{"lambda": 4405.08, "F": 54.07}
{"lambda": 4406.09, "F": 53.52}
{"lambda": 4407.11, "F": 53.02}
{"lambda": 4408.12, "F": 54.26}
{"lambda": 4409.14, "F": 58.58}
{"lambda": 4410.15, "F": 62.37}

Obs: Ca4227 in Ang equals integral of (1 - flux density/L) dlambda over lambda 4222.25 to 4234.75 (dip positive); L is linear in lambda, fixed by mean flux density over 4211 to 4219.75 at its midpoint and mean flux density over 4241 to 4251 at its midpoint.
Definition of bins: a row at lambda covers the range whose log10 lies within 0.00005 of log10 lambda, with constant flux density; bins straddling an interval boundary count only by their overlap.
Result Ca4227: 1.2 Ang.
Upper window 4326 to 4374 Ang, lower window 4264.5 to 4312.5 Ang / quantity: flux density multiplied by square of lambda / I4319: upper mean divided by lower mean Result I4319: 1.28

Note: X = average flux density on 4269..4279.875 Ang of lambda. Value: 48.9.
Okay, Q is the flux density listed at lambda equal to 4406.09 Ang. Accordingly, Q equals 53.52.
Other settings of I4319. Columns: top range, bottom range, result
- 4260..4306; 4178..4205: 1.13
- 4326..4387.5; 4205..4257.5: 1.24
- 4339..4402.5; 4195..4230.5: 1.29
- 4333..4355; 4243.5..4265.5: 1.19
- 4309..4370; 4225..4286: 1.14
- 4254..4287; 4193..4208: 1.15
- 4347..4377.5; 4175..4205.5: 1.40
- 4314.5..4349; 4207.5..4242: 1.17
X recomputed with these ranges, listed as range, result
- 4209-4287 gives 51.5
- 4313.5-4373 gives 58.3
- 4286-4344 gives 49.5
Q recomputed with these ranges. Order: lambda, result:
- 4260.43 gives 58.8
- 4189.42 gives 47.59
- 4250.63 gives 47.76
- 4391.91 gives 56.6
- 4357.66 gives 47.56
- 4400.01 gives 57.79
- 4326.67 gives 54.42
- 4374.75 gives 54.06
